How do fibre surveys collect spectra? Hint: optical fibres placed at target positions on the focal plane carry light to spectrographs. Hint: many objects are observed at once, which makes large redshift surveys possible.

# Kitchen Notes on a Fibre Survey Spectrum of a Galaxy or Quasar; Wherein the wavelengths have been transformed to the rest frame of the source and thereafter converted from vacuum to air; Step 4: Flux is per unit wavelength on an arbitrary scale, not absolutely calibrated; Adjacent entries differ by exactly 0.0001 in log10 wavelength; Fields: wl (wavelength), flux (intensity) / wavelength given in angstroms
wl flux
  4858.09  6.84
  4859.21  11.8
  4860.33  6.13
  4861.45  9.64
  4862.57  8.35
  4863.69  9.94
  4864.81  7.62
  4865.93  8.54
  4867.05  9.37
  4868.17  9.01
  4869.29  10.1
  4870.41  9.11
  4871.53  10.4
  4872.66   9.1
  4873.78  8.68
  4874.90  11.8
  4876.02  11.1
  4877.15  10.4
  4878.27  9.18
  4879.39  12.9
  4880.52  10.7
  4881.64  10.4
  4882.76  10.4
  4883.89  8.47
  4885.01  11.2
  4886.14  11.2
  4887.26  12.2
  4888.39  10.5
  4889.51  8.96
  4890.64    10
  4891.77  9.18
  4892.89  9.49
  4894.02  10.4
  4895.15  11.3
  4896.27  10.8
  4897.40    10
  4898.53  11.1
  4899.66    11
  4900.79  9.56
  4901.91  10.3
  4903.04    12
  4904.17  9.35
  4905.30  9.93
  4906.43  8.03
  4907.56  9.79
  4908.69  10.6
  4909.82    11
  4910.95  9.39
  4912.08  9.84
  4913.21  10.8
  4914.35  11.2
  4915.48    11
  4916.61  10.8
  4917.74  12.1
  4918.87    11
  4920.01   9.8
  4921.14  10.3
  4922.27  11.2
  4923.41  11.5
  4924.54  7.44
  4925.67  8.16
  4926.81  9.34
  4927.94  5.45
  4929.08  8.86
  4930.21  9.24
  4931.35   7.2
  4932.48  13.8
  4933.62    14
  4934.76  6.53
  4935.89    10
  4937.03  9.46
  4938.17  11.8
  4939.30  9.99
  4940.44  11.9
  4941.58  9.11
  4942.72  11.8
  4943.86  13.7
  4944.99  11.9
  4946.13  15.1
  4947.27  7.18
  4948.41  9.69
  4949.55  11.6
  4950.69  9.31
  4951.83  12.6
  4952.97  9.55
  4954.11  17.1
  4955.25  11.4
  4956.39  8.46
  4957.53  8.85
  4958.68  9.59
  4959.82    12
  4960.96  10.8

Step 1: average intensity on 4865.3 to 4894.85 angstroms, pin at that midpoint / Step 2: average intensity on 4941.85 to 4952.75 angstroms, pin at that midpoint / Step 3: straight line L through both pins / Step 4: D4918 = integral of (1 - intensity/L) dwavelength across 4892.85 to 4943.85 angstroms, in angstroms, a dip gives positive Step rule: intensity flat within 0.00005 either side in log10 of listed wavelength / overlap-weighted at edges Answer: 2.7 angstroms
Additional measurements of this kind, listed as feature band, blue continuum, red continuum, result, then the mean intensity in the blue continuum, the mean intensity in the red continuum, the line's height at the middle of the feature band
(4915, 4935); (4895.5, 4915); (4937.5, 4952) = 1.5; 10.3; 11.2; 10.7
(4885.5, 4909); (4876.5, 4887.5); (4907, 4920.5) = 0.8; 10.7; 10.6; 10.6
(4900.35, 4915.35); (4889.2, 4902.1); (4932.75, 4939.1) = 0.2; 10.2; 10.5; 10.3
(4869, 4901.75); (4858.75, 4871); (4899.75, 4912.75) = -2.8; 9.04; 10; 9.53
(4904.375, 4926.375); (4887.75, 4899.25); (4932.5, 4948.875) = 0.8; 10.2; 11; 10.6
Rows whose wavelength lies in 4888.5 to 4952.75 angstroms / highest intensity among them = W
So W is 15.1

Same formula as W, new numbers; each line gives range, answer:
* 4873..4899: 12.9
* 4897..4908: 12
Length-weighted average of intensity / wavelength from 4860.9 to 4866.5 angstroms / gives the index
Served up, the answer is 8.82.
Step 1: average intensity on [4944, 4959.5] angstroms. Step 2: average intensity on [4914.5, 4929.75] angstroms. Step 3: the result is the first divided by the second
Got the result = 1.13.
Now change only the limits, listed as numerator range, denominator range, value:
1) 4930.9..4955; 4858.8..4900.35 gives 1.11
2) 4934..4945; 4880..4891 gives 1.02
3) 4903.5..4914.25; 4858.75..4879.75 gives 1.03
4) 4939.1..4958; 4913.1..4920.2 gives 1.01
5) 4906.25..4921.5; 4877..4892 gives 1.00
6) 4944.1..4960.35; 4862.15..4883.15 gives 1.12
